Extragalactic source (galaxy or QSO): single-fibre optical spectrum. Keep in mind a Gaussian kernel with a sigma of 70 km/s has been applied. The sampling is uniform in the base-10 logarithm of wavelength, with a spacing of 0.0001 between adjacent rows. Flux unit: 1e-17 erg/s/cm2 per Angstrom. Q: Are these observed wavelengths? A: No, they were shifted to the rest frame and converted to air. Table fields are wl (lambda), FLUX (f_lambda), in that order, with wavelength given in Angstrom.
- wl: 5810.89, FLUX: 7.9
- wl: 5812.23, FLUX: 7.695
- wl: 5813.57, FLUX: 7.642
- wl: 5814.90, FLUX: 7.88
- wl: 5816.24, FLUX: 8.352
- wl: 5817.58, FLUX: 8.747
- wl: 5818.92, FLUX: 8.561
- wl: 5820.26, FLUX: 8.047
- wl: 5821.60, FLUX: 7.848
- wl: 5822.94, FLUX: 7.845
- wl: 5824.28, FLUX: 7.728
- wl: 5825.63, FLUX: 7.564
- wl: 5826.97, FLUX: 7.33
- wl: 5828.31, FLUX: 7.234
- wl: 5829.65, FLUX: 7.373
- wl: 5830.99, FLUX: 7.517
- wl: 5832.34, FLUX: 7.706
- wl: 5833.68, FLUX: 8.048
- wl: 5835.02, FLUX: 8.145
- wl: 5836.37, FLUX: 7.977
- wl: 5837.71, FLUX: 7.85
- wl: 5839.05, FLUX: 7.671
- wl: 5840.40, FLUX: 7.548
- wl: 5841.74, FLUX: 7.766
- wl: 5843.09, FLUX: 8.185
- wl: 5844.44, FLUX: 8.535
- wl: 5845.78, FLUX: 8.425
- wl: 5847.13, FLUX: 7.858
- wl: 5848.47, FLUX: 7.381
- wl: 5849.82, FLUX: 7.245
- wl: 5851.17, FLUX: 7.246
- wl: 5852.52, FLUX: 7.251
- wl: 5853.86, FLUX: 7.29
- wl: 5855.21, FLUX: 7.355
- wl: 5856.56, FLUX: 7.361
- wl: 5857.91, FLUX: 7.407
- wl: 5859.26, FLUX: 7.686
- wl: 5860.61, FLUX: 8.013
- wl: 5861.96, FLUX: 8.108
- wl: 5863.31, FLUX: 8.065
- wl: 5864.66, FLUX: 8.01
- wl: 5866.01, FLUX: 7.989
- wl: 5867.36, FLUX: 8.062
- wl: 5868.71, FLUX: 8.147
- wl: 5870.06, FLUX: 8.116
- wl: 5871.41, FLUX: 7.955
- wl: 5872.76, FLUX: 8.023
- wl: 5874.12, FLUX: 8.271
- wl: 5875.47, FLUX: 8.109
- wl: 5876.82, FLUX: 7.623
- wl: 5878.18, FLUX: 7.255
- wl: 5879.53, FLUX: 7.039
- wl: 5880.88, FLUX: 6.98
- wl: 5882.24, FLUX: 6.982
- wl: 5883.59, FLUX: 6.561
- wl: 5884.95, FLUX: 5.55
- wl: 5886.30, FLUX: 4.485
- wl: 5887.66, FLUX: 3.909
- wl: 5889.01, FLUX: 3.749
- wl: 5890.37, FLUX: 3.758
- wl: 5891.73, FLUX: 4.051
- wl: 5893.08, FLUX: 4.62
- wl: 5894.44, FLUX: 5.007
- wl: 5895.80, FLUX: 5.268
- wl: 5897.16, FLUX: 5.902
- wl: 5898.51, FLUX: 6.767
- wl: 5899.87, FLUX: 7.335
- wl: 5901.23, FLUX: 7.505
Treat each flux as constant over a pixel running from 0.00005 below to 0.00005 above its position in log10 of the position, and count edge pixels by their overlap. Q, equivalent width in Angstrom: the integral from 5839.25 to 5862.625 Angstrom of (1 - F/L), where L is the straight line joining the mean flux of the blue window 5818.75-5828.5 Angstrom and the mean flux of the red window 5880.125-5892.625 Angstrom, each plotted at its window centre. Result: -3.9 Angstrom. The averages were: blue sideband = 7.75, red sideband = 5.12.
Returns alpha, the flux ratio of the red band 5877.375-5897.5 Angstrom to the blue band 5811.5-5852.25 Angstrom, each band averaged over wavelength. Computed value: 0.7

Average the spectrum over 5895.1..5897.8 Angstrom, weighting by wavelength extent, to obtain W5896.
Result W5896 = 5.57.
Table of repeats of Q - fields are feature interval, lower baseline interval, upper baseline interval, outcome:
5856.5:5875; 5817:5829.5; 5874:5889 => -3.15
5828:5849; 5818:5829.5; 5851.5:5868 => -0.26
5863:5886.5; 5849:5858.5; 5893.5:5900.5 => -2.70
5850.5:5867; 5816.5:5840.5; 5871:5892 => -1.70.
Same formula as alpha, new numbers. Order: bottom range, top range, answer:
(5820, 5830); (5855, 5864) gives 1.02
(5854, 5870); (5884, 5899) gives 0.62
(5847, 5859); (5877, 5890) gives 0.79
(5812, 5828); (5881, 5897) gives 0.63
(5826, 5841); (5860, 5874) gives 1.05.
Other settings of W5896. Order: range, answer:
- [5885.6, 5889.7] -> 4.06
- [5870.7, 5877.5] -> 8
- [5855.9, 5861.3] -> 7.61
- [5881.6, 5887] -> 5.88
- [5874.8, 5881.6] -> 7.4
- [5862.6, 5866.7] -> 8.03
